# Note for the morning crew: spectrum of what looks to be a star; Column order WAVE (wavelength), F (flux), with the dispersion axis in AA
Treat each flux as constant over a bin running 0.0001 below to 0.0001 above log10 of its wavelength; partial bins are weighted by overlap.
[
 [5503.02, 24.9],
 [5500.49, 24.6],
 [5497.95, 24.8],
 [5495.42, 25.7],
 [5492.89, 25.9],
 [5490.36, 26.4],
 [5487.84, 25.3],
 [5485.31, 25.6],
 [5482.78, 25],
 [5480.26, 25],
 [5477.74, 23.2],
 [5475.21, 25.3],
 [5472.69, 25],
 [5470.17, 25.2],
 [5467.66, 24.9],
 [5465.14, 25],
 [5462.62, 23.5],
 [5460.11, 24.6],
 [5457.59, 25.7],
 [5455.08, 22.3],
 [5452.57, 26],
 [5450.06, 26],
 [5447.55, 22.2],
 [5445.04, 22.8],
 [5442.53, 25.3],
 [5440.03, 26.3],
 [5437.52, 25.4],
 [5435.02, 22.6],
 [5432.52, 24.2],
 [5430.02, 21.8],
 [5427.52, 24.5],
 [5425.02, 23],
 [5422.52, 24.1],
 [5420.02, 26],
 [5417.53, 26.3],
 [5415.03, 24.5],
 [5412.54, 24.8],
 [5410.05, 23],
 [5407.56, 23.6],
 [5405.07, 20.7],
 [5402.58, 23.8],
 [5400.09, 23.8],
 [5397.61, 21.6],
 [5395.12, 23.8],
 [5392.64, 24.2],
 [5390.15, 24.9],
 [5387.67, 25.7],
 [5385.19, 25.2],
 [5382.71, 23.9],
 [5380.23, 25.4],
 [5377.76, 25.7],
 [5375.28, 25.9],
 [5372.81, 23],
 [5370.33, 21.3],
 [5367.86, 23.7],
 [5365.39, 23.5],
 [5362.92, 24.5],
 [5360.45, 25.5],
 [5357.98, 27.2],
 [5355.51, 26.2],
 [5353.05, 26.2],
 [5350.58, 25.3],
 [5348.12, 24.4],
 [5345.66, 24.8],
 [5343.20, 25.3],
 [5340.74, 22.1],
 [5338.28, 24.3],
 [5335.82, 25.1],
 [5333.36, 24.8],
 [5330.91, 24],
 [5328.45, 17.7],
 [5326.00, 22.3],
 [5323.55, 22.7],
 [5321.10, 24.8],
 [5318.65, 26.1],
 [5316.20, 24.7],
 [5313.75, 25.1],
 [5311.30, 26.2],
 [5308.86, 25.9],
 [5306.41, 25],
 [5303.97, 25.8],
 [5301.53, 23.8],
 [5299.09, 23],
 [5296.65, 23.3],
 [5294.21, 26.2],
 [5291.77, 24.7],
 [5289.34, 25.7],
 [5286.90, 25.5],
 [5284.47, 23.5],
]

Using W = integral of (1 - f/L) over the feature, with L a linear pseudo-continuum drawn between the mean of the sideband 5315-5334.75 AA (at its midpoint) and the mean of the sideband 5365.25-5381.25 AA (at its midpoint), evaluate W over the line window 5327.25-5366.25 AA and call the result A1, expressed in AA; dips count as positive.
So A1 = -1.2 AA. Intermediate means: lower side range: 23.4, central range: 24.4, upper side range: 24.1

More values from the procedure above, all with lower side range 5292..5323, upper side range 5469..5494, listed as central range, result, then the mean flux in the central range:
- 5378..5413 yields 1.6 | 23.9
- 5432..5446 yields 0.4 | 24.5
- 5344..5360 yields -0.4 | 25.7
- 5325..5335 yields 1.1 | 22.3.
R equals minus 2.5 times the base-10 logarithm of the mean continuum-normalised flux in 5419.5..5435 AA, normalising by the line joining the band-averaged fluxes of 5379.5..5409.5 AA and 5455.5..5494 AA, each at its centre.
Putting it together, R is 0.03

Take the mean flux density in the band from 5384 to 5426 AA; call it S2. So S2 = 24.1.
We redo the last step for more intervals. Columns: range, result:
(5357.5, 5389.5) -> 24.6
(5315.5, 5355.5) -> 24.1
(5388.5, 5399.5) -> 23.7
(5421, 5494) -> 24.6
